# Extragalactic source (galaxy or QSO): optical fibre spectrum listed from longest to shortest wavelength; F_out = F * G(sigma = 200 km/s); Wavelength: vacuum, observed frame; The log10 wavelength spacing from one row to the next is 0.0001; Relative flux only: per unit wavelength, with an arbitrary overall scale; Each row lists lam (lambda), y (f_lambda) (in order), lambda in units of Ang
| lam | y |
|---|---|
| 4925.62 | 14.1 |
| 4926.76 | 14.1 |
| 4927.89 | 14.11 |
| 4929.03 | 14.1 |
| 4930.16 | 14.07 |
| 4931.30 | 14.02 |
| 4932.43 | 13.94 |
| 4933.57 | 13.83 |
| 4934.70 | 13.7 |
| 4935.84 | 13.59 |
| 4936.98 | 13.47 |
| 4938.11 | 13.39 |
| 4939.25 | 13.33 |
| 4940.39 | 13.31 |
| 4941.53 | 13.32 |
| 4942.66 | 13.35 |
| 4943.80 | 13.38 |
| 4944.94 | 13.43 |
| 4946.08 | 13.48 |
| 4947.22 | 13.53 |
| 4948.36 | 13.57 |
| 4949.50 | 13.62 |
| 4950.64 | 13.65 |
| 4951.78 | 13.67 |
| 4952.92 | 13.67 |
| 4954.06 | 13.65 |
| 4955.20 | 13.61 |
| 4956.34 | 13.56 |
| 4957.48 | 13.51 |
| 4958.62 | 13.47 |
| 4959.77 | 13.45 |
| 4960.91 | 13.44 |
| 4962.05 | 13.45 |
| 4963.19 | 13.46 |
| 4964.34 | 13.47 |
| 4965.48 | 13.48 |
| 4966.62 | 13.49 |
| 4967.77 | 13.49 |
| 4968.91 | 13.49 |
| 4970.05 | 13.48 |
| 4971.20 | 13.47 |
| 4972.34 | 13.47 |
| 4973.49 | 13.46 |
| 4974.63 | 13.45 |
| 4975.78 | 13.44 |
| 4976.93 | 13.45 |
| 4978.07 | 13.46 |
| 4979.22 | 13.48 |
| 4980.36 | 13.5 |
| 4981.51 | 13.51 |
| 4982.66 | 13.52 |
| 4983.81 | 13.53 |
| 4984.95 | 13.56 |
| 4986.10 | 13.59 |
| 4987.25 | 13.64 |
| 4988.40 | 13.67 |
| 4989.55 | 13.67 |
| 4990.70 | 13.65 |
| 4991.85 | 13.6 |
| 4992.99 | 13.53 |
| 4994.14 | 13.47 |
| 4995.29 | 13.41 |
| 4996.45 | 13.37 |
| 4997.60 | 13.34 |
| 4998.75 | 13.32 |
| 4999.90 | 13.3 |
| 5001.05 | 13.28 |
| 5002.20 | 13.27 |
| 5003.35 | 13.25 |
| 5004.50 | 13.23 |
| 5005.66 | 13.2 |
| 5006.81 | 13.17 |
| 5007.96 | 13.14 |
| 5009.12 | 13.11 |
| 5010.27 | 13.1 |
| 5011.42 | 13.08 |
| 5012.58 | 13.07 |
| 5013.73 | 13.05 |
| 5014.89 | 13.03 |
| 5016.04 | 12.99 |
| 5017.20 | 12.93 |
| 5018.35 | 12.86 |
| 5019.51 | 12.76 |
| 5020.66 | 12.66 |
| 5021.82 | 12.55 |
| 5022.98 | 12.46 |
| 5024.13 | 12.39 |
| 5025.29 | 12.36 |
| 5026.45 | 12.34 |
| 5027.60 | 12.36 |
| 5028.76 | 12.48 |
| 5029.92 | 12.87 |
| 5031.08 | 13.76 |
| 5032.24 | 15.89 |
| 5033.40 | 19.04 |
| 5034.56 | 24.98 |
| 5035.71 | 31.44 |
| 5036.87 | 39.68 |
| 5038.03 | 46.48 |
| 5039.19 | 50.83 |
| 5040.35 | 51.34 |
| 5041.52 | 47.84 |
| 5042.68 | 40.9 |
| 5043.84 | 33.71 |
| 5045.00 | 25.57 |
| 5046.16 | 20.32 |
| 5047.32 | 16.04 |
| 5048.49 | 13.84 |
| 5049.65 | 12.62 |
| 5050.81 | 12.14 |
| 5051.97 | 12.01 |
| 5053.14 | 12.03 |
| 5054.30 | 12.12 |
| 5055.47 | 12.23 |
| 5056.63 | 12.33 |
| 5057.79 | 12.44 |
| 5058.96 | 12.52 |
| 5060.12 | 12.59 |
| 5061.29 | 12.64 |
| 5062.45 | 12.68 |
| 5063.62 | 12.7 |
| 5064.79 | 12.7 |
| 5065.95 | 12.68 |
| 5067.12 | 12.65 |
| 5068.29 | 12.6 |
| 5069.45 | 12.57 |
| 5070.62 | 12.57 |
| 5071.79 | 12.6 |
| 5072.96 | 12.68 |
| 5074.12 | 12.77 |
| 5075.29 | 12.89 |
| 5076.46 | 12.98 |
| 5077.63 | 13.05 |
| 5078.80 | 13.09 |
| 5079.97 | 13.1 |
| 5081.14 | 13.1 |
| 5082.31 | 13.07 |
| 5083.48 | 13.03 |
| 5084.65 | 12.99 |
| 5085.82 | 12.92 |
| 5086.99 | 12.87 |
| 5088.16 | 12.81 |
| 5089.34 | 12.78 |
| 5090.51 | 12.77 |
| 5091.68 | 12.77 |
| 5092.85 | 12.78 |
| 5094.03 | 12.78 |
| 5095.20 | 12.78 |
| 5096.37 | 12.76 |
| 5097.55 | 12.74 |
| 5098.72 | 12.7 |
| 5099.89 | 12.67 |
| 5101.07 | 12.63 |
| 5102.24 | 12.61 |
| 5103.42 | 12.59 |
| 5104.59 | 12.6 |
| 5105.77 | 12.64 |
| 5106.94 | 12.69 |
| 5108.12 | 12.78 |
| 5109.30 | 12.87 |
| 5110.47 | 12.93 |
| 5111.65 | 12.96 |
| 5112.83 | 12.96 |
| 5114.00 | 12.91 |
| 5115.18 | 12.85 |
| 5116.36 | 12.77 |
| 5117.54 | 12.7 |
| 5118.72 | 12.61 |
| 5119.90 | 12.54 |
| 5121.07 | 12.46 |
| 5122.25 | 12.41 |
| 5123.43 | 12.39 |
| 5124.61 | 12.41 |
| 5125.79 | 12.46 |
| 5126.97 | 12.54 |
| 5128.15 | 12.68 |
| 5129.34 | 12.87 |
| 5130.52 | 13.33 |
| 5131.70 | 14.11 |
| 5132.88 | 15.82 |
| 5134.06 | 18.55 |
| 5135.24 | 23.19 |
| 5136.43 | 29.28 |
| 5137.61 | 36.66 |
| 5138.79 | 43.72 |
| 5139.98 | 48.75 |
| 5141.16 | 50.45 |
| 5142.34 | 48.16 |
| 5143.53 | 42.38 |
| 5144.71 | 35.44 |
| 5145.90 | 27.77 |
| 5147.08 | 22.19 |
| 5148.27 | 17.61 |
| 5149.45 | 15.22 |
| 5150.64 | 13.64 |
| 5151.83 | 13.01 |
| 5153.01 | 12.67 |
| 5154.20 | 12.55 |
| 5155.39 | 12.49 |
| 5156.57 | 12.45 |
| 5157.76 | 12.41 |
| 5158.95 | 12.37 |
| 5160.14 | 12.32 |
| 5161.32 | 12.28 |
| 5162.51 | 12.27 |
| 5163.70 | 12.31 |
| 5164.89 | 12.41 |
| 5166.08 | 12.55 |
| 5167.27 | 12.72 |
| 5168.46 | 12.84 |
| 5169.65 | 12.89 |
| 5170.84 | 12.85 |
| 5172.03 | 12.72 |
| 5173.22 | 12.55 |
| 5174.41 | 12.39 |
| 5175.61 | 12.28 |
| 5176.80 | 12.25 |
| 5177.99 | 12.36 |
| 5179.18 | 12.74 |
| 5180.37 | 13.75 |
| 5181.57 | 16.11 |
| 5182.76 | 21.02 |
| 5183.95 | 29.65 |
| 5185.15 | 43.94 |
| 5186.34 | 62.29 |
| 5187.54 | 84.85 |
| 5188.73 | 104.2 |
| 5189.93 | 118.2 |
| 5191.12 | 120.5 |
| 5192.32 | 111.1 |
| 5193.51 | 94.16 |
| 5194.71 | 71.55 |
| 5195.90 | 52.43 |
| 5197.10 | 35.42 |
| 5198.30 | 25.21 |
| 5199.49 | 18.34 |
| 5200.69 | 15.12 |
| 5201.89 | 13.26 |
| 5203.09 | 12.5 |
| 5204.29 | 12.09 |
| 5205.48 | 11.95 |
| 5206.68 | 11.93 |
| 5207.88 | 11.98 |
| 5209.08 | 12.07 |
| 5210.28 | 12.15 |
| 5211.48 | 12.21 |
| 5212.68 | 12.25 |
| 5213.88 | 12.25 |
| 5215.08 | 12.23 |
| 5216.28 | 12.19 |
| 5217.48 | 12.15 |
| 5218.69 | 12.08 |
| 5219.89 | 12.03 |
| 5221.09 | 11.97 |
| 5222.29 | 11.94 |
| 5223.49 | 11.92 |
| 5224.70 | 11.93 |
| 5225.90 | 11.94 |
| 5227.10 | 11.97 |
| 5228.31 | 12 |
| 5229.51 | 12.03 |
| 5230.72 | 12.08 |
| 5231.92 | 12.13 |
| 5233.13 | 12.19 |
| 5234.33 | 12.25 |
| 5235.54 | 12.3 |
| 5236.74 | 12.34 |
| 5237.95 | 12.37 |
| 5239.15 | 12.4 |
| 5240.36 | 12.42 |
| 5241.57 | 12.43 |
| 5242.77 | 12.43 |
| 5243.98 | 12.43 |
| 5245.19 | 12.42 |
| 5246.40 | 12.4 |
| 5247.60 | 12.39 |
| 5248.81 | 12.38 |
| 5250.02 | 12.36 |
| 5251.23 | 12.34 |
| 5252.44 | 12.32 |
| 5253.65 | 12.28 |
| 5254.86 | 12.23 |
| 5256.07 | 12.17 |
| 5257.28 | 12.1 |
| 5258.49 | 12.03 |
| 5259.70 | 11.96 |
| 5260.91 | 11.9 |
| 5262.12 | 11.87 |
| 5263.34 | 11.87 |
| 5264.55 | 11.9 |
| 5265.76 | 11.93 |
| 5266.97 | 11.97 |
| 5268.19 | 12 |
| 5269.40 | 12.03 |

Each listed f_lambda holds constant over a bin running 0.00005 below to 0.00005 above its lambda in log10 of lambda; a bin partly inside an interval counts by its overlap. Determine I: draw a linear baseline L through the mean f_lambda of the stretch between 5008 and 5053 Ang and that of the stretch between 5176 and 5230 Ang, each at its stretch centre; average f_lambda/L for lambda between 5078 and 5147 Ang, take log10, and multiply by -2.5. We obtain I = 0.41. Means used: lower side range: 20.1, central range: 17.4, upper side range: 30.3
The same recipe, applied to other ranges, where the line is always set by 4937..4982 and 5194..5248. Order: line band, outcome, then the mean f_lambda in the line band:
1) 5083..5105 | 0.143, 12.8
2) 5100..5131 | 0.162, 12.7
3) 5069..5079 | 0.129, 12.8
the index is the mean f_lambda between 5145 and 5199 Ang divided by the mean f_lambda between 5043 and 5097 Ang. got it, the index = 2.26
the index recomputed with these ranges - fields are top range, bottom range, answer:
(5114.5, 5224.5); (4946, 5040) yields 1.62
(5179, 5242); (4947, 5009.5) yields 2.06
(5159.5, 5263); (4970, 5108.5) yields 1.42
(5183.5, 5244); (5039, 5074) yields 1.53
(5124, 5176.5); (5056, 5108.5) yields 1.50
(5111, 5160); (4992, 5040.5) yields 1.16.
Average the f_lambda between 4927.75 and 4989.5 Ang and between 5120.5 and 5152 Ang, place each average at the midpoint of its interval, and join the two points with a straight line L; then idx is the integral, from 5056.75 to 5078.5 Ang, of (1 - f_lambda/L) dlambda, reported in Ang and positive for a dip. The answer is 7.7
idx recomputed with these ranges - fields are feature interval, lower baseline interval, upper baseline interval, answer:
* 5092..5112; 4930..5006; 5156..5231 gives 7.6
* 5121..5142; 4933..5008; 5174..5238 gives 0.7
